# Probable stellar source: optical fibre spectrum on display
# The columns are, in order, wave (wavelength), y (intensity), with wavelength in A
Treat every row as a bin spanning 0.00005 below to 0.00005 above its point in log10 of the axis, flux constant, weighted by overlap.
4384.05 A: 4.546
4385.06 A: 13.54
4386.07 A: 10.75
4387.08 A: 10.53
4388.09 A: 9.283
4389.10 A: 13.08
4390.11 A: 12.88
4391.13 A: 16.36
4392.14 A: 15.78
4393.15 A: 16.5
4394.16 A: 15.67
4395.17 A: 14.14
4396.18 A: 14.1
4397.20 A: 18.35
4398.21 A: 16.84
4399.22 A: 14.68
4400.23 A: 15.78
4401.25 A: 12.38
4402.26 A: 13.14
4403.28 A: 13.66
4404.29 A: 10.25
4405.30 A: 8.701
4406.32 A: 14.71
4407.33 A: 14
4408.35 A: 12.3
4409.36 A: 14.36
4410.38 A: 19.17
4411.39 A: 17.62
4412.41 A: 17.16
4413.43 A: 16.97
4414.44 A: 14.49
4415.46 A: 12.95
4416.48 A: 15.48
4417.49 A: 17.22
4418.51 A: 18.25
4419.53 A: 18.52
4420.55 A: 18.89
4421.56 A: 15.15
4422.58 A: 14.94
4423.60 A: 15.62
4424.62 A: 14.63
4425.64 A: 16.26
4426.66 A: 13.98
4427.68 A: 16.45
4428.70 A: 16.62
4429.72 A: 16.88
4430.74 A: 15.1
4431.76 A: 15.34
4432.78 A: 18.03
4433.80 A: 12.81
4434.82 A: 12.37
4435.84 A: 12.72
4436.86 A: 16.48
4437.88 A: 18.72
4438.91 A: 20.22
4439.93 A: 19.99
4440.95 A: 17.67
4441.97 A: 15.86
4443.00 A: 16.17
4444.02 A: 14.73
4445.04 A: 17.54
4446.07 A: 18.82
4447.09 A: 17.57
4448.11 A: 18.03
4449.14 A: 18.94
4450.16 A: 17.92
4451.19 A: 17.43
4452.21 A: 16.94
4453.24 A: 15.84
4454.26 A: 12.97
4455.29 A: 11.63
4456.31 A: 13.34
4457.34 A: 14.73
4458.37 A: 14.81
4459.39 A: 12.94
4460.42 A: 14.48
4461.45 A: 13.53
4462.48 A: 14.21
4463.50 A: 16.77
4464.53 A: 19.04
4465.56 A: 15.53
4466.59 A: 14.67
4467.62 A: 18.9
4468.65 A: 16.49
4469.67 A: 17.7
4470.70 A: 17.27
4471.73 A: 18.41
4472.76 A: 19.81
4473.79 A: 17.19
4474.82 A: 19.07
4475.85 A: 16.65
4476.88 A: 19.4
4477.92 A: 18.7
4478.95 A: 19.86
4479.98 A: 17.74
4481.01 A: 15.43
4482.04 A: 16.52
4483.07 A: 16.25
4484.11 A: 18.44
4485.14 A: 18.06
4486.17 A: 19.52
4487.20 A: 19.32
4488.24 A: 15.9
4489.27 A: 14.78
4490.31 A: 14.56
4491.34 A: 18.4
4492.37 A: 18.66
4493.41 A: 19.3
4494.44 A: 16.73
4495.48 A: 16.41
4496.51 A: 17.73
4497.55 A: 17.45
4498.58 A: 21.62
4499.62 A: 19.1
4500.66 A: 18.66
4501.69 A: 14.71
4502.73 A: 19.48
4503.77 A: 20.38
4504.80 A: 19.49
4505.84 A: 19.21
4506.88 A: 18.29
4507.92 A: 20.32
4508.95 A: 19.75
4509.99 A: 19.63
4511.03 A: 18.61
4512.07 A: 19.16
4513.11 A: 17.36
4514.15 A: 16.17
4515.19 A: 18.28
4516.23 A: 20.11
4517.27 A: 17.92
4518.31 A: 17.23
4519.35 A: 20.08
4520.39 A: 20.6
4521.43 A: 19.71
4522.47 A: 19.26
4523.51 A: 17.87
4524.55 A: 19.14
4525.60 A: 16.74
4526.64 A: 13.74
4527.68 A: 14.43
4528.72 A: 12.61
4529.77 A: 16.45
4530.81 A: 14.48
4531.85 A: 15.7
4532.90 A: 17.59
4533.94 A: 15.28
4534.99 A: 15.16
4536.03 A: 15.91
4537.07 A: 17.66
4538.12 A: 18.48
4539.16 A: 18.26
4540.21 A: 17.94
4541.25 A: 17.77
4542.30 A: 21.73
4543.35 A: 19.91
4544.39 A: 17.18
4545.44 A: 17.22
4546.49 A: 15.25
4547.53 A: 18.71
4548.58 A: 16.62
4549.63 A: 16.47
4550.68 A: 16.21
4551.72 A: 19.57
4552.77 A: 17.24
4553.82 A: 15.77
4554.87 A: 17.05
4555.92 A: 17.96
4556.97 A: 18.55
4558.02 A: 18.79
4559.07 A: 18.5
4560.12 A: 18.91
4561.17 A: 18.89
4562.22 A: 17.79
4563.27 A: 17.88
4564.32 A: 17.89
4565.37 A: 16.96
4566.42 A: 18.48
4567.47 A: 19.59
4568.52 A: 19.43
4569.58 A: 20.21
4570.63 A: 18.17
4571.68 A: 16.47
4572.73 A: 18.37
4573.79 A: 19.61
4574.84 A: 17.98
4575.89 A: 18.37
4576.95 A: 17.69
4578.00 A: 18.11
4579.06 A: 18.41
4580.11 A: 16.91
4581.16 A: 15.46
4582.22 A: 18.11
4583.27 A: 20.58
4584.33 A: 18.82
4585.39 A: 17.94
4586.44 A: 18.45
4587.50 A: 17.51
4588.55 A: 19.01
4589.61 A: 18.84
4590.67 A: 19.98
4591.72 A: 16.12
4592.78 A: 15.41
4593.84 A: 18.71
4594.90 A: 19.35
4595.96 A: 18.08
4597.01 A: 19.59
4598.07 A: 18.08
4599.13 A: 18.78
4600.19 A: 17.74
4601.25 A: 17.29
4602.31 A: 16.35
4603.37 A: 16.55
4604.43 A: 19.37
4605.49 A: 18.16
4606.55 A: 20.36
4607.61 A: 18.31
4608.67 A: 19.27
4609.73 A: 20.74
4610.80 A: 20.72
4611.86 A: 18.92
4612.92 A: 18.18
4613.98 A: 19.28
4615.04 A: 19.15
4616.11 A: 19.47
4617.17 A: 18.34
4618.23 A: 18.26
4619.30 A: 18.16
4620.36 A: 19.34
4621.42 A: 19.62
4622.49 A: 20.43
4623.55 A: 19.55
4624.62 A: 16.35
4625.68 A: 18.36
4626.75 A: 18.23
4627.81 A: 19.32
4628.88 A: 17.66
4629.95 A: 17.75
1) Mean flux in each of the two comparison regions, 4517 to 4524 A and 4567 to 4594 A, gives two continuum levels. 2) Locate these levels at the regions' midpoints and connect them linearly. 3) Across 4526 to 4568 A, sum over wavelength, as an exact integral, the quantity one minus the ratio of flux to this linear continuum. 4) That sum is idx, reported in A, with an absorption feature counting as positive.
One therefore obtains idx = 3.1 A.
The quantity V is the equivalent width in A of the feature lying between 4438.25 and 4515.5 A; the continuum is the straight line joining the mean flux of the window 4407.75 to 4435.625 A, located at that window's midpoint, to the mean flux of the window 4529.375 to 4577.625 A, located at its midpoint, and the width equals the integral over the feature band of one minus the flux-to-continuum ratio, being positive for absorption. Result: -3.5 A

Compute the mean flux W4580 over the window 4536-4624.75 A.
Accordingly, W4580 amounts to 18.3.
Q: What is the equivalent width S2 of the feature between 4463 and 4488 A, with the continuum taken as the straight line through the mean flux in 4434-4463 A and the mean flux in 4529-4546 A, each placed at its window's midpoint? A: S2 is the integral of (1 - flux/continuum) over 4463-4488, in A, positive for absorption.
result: -2.2 A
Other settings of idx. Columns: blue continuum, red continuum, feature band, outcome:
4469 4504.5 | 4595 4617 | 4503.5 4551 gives 1.2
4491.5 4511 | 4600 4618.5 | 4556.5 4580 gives 0.4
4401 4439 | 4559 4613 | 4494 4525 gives -3.2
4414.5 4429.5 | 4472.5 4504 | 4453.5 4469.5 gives 2.0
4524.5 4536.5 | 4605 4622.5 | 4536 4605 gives -3.4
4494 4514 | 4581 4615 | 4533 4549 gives 0.9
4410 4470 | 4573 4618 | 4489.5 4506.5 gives -1.2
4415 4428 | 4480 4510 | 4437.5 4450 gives -0.9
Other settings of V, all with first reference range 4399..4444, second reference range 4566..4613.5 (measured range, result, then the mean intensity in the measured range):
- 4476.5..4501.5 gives -1.69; 17.8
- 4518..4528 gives -0.41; 18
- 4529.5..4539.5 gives 0.57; 16.5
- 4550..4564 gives -0.05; 17.9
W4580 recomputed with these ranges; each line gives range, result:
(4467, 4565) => 17.8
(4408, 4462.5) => 16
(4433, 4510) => 17.1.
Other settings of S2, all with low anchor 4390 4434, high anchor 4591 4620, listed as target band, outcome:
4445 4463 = 0.5 A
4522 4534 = 0.8 A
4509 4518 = -0.8 A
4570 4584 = 0.0 A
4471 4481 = -1.2 A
